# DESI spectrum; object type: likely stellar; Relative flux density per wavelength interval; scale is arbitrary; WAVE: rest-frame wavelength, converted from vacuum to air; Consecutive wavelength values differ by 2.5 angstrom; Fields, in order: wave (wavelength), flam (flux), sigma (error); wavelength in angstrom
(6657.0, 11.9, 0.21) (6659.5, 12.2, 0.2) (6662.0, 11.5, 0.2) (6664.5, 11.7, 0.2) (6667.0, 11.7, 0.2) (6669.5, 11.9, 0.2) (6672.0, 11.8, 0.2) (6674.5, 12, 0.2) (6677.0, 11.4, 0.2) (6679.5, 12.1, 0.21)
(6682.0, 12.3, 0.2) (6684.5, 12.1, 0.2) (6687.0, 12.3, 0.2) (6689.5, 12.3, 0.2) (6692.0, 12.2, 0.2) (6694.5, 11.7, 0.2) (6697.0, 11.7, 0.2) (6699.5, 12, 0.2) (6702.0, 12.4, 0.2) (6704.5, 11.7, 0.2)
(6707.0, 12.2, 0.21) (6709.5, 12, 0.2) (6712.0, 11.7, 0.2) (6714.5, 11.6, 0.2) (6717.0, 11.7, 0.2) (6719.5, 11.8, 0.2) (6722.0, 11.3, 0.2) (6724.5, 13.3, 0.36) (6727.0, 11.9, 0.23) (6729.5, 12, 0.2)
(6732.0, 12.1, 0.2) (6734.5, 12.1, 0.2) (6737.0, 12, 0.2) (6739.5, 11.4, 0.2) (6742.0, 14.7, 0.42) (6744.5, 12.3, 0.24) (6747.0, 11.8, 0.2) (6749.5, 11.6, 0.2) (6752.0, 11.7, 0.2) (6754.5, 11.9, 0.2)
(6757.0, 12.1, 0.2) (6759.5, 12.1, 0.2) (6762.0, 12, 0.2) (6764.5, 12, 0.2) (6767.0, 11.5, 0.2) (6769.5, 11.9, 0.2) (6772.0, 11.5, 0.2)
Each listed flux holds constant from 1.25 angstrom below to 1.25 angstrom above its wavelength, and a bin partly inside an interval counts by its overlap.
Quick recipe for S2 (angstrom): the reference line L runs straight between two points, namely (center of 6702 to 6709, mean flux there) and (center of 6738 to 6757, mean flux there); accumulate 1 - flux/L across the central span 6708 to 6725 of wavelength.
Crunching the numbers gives 0.3 angstrom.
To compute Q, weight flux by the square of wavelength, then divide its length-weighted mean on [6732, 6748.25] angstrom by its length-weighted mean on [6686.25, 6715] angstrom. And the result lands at 1.04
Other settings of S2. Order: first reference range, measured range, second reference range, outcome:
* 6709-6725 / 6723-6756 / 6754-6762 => -0.7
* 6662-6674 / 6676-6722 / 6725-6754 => 0.0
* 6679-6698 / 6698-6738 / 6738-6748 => 1.2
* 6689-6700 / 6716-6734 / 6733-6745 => 0.5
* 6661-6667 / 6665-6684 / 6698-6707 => -0.2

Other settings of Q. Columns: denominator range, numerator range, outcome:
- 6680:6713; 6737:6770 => 1.02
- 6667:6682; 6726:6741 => 1.03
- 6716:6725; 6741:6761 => 1.04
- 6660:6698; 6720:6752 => 1.04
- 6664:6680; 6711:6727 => 1.02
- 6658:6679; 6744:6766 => 1.04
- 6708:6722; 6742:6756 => 1.04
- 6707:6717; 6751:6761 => 1.03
